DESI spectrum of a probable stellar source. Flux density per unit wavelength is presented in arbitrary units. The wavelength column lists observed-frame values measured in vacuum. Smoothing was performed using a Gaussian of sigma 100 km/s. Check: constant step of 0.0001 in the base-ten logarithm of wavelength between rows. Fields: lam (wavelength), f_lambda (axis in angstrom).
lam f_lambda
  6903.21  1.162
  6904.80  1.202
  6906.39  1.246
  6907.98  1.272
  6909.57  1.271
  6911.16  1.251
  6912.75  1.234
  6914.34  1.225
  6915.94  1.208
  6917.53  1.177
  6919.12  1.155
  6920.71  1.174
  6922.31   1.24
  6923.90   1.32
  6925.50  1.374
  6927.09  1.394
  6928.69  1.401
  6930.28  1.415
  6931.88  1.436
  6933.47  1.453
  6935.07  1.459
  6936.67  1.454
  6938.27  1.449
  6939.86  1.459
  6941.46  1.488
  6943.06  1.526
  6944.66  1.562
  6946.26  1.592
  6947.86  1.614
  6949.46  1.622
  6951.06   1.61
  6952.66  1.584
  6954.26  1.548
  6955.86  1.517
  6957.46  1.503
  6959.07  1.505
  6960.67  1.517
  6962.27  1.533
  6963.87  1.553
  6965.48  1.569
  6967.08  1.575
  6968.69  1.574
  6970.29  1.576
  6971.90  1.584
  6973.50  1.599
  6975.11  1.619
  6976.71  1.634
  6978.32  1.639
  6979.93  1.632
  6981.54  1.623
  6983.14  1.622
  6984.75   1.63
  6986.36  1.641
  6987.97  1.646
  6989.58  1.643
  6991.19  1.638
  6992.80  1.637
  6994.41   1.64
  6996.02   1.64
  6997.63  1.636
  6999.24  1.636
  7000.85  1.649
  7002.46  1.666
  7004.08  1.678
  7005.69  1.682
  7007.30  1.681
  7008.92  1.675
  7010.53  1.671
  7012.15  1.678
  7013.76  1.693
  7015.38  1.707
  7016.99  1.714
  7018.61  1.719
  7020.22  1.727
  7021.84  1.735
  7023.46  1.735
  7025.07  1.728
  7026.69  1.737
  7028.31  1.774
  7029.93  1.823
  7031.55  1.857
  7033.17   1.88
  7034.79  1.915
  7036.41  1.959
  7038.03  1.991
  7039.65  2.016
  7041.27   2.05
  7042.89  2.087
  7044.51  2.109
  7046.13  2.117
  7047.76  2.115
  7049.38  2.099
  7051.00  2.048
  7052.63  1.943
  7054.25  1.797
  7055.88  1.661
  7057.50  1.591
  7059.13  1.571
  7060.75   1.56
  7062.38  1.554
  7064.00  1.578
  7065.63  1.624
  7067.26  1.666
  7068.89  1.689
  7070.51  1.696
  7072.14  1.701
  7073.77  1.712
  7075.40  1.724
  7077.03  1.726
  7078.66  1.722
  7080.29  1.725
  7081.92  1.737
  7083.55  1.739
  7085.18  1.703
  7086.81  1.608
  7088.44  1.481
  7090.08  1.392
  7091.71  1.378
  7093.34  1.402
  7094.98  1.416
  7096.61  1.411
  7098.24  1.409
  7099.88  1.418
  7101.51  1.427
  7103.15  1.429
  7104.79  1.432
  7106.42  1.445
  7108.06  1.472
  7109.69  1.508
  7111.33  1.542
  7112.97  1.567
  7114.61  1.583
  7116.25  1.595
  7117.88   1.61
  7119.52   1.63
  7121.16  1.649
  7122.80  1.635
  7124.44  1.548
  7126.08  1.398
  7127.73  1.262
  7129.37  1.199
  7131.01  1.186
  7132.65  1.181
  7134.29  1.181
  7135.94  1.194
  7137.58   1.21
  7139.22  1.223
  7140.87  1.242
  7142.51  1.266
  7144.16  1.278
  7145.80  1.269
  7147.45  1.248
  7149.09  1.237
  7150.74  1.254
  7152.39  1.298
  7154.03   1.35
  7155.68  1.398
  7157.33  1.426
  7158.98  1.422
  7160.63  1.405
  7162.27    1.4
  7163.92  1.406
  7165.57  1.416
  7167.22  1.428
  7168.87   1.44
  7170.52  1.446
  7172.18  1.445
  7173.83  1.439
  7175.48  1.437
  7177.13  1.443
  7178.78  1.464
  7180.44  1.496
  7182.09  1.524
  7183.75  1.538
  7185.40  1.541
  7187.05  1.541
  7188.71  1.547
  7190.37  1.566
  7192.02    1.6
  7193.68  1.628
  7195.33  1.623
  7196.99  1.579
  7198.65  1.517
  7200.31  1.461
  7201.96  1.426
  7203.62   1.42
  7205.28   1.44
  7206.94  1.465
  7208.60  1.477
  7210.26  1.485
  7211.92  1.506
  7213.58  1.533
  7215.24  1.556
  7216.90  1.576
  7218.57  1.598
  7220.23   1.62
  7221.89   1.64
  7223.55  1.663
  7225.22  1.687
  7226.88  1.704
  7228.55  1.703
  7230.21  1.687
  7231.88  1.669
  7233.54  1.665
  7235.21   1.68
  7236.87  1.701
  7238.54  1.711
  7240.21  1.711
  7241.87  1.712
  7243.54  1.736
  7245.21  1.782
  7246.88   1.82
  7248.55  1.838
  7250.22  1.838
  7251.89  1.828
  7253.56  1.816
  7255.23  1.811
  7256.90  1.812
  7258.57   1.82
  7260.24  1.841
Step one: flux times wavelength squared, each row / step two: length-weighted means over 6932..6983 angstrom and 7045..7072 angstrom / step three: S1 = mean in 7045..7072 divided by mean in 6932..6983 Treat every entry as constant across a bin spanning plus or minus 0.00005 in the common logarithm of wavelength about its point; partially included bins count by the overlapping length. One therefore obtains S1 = 1.2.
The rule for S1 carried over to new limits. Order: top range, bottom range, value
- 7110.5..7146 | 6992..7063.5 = 0.80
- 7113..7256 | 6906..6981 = 1.11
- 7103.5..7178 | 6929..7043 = 0.88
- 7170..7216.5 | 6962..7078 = 0.92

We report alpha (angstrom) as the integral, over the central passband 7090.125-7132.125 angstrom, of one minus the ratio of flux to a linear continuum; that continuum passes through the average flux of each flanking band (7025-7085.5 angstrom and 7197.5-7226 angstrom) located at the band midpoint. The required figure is 6.2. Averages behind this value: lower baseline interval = 1.81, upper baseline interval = 1.53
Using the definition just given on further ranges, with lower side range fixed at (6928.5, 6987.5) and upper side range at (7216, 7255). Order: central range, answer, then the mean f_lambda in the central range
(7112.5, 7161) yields 8.6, 1.36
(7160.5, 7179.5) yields 2.8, 1.43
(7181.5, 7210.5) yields 2.9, 1.52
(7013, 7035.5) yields -2.5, 1.77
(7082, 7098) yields 1.2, 1.51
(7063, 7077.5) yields -0.5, 1.68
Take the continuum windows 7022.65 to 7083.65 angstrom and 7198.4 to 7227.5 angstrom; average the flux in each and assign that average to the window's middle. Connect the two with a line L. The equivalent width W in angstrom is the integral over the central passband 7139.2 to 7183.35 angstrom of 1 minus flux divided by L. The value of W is 6.8 angstrom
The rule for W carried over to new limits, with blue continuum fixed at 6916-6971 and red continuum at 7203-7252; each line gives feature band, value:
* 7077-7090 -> -0.89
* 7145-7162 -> 2.83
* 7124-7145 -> 4.41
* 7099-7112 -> 0.92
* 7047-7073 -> -3.43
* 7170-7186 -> 1.37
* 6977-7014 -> -3.75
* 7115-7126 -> -0.12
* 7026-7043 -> -4.33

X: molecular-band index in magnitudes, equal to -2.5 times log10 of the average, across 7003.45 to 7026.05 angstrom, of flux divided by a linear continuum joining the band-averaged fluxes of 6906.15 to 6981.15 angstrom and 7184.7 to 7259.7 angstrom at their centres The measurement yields -0.13 mag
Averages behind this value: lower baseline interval 1.46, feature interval 1.7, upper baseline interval 1.64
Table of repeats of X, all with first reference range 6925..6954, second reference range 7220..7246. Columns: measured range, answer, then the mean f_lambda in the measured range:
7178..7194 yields 0.08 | 1.54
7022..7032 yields -0.14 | 1.77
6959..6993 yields -0.06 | 1.6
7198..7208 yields 0.15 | 1.45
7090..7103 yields 0.14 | 1.41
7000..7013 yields -0.09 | 1.67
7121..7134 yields 0.19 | 1.36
